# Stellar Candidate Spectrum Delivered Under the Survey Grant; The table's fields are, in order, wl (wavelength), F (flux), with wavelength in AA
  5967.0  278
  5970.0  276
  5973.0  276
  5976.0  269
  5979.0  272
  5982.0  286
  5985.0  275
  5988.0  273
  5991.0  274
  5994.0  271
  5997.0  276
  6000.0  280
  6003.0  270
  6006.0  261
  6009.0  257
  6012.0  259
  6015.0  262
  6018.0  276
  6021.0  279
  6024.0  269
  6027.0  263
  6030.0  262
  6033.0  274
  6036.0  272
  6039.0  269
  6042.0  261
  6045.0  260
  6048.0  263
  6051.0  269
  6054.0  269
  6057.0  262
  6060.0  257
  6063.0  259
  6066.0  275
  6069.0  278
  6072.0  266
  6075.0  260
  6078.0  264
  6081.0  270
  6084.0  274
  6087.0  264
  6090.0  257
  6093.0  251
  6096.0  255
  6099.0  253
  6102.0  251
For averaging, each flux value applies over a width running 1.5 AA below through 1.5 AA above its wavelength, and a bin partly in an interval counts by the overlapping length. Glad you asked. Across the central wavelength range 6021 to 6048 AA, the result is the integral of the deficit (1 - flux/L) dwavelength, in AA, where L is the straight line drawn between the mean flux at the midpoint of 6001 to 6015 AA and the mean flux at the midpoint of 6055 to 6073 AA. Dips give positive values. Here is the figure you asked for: -0.3 AA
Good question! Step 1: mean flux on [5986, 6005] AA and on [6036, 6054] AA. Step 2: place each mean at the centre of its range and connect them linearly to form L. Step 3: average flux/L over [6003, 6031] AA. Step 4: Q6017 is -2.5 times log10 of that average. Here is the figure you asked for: 0.02 mag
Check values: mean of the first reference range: 274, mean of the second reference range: 265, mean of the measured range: 266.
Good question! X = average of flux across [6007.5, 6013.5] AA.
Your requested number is 258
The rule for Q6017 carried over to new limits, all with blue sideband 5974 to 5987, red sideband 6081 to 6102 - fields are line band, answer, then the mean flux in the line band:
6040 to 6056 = 0.00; 264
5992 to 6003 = -0.01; 275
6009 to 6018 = 0.03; 262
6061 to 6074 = -0.02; 269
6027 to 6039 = 0.00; 268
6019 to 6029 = 0.00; 270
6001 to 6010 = 0.03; 264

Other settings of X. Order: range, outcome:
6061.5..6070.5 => 271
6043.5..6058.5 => 265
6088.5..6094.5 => 254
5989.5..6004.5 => 274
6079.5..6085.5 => 272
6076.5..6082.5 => 267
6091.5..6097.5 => 253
